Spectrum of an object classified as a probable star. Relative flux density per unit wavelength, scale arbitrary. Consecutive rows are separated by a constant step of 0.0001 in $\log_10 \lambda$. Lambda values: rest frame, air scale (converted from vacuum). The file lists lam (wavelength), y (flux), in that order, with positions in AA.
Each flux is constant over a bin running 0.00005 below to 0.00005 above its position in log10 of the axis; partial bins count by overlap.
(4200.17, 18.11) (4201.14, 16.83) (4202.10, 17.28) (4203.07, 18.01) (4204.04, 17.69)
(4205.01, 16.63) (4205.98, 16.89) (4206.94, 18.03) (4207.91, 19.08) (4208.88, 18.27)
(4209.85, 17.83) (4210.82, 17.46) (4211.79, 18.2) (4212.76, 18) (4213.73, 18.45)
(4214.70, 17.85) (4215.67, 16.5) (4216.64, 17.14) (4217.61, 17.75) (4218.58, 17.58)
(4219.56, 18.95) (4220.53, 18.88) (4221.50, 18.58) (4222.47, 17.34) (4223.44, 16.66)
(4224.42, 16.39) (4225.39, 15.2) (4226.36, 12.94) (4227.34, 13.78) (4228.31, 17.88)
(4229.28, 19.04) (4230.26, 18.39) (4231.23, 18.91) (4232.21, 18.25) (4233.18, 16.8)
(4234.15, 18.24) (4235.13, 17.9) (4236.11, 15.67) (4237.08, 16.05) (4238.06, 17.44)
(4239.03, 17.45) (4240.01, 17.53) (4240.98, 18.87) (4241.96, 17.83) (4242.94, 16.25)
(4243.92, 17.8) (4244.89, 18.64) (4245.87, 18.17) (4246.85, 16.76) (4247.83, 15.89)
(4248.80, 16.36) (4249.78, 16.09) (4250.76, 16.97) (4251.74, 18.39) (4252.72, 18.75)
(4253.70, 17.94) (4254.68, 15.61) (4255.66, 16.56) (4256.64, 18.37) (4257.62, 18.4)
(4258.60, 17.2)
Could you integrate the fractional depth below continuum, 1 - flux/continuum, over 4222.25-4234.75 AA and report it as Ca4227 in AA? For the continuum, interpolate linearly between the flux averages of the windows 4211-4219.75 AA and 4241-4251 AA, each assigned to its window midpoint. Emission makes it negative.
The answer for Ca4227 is 0.4 AA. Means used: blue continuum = 17.8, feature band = 16.9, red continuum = 17.2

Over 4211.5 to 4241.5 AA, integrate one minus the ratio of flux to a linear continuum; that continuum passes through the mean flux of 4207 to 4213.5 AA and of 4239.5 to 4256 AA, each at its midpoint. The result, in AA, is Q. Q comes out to 0.7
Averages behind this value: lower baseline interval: 18.1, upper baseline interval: 17.3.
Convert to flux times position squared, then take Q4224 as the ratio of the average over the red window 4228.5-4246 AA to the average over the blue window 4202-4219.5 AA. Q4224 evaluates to 1.0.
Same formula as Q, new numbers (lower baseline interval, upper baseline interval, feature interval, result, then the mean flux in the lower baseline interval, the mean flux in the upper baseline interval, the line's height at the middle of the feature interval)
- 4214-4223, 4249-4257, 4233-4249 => 0.2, 17.9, 17.3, 17.5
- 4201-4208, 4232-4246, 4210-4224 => -0.2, 17.5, 17.5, 17.5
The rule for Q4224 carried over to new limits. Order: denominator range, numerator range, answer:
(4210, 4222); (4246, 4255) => 0.97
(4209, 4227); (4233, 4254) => 1.02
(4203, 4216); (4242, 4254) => 0.99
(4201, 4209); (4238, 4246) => 1.03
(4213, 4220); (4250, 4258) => 1.01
